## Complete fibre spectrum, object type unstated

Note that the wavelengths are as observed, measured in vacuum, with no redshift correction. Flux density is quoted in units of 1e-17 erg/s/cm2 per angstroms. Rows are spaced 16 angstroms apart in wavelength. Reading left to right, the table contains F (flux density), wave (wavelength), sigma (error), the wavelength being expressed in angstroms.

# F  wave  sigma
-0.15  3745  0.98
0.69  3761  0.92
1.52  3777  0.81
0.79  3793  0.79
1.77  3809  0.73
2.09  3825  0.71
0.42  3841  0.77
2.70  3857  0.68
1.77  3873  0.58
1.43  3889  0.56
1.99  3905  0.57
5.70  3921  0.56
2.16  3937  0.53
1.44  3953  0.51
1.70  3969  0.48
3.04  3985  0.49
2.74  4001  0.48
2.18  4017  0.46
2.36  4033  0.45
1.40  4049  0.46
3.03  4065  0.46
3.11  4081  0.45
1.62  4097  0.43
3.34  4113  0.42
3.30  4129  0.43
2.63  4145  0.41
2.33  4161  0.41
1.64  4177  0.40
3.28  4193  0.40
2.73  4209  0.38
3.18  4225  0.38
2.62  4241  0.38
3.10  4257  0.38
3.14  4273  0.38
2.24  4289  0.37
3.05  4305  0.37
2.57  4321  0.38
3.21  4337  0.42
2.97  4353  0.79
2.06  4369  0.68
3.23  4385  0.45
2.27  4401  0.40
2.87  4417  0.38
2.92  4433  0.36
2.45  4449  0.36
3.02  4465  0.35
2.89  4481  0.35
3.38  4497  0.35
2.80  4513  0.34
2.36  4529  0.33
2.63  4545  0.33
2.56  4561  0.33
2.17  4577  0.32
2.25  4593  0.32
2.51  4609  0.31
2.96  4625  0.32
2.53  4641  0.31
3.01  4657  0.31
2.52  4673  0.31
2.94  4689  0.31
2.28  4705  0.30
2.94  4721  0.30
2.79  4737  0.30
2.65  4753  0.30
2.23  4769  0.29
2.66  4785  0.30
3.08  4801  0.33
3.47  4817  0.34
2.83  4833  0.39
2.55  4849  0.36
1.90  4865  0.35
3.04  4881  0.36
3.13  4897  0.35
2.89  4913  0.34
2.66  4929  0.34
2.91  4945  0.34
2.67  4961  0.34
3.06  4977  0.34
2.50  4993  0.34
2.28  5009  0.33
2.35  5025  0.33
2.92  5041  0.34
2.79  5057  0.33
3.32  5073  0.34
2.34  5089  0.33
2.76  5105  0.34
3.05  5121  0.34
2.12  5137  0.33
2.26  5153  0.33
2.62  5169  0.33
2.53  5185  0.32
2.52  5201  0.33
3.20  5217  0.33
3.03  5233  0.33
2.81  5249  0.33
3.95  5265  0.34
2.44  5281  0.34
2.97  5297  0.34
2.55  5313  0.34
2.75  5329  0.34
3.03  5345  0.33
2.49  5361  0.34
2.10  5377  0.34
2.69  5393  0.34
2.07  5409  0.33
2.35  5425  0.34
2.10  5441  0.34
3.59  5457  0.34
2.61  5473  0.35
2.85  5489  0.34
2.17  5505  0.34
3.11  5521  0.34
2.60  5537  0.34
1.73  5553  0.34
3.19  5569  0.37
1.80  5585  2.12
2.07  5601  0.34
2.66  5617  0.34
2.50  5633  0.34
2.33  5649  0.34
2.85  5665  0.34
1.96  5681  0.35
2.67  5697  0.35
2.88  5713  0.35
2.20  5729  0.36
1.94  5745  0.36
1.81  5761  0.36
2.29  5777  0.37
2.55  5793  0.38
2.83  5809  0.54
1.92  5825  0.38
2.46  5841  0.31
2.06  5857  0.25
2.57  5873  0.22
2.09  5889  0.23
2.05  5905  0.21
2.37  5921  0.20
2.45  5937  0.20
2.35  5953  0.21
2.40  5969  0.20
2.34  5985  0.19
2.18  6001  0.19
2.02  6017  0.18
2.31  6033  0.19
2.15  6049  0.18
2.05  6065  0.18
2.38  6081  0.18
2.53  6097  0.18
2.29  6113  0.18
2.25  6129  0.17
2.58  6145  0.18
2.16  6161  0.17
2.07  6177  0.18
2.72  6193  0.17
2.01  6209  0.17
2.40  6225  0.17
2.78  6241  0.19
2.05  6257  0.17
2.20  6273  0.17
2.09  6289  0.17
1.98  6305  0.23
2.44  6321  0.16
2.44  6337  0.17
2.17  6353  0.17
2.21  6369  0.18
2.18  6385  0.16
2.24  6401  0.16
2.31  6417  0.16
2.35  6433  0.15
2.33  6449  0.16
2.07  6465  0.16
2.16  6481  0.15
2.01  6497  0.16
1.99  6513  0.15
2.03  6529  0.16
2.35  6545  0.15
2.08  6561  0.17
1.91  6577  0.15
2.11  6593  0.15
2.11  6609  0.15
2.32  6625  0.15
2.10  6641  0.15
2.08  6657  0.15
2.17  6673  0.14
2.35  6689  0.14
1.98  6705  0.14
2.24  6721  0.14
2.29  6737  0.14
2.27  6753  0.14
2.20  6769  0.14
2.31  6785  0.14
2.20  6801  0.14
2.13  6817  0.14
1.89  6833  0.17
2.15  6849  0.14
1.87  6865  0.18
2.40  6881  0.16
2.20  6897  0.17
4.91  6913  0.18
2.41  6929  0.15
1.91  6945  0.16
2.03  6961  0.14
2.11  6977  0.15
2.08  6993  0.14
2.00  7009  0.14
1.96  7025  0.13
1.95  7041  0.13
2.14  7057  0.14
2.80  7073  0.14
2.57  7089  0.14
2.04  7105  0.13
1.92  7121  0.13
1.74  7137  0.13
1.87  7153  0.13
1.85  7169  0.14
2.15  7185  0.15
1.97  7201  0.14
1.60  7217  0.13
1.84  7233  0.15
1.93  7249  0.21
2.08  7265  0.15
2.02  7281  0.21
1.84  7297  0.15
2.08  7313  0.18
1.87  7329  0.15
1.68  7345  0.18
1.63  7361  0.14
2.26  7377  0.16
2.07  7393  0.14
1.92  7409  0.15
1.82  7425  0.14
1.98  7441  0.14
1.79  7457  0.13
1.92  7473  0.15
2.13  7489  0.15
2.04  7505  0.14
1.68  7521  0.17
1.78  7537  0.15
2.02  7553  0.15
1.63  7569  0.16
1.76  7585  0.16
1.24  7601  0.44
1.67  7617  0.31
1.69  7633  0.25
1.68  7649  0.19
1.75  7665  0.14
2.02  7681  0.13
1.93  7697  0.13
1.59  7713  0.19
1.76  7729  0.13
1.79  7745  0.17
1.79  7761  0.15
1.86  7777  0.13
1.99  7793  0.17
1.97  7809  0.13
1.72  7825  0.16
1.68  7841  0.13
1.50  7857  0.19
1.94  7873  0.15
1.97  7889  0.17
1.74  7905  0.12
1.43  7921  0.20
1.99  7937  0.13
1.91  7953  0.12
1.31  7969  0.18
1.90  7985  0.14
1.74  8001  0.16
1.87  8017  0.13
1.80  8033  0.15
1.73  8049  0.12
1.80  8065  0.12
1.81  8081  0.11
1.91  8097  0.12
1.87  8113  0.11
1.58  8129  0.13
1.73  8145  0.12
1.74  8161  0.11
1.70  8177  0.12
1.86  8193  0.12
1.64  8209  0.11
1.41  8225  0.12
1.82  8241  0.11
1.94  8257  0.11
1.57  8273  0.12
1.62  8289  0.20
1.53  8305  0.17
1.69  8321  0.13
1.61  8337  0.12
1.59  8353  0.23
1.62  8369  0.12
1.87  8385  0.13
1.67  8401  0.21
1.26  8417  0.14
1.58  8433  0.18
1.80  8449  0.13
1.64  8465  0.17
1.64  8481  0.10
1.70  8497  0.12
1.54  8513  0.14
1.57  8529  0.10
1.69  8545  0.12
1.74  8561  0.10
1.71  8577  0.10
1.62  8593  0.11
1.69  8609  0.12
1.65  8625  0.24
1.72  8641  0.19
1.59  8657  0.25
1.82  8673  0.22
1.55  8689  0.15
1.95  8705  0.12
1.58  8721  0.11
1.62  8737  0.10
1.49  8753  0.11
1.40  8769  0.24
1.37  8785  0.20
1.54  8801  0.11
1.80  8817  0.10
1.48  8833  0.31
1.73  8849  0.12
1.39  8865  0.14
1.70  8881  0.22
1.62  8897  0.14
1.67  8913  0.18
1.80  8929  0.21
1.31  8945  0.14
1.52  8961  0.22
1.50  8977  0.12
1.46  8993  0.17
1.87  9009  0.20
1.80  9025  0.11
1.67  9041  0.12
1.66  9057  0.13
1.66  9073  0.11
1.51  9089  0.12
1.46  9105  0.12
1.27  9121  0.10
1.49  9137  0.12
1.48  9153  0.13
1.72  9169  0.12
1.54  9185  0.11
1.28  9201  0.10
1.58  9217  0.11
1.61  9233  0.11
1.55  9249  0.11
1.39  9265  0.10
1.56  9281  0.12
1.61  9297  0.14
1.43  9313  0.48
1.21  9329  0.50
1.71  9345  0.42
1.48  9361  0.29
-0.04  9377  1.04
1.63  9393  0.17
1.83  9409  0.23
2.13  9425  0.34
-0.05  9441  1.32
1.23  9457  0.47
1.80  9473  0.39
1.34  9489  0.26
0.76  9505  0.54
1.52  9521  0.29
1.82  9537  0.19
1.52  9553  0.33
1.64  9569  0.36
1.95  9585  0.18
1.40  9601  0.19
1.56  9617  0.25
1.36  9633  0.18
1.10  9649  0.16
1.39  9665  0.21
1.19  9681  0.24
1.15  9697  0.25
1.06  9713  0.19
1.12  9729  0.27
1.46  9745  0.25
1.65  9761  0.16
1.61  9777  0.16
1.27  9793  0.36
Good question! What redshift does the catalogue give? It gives 0.052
